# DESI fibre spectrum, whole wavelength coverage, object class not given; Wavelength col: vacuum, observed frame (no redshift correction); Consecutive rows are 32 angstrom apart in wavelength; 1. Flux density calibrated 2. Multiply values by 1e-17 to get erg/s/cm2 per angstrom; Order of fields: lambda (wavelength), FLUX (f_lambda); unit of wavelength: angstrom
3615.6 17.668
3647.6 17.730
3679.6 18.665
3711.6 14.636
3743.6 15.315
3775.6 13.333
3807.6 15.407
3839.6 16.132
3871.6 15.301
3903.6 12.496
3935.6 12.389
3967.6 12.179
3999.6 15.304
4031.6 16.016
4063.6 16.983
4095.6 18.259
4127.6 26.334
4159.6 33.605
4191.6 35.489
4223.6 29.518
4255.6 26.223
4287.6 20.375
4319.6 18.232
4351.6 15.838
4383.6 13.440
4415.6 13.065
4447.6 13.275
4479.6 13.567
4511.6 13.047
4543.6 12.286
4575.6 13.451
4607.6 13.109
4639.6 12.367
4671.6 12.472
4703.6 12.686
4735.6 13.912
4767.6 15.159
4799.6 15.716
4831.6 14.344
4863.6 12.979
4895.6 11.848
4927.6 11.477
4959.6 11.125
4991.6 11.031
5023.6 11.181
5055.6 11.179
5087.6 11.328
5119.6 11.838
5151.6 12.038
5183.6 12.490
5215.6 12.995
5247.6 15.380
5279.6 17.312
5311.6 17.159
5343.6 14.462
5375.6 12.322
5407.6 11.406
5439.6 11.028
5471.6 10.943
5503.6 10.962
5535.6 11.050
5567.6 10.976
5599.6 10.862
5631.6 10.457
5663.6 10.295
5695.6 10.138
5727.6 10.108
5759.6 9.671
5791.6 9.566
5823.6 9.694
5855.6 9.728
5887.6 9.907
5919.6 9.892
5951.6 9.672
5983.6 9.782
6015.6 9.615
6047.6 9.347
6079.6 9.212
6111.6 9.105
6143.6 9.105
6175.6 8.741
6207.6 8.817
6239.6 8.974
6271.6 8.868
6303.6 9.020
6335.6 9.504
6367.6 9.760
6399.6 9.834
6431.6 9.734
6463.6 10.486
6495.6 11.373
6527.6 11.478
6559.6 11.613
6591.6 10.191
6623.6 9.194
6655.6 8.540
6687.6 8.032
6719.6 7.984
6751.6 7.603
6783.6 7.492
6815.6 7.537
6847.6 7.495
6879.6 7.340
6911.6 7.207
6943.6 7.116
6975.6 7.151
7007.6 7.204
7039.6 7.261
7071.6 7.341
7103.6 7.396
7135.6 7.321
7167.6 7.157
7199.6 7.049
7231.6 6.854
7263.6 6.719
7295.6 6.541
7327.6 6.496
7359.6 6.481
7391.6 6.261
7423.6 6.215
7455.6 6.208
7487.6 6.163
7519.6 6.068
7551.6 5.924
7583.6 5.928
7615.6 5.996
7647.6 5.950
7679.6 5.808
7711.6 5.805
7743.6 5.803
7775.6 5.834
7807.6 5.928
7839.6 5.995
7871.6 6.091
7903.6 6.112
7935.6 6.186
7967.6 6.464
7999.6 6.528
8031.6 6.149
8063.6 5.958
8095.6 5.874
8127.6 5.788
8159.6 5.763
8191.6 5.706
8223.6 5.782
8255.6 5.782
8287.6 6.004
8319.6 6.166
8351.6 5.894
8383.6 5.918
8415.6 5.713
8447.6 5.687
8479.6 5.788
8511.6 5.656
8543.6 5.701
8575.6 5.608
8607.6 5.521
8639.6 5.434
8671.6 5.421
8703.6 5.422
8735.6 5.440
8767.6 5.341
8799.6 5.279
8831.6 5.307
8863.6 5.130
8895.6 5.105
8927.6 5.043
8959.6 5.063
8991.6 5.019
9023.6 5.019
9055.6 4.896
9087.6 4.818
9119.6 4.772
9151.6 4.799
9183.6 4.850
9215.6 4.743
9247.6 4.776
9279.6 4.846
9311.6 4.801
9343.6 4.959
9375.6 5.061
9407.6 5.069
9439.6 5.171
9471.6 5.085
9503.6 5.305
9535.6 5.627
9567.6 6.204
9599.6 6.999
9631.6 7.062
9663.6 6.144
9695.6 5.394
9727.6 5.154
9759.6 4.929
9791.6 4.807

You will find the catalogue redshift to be 2.43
